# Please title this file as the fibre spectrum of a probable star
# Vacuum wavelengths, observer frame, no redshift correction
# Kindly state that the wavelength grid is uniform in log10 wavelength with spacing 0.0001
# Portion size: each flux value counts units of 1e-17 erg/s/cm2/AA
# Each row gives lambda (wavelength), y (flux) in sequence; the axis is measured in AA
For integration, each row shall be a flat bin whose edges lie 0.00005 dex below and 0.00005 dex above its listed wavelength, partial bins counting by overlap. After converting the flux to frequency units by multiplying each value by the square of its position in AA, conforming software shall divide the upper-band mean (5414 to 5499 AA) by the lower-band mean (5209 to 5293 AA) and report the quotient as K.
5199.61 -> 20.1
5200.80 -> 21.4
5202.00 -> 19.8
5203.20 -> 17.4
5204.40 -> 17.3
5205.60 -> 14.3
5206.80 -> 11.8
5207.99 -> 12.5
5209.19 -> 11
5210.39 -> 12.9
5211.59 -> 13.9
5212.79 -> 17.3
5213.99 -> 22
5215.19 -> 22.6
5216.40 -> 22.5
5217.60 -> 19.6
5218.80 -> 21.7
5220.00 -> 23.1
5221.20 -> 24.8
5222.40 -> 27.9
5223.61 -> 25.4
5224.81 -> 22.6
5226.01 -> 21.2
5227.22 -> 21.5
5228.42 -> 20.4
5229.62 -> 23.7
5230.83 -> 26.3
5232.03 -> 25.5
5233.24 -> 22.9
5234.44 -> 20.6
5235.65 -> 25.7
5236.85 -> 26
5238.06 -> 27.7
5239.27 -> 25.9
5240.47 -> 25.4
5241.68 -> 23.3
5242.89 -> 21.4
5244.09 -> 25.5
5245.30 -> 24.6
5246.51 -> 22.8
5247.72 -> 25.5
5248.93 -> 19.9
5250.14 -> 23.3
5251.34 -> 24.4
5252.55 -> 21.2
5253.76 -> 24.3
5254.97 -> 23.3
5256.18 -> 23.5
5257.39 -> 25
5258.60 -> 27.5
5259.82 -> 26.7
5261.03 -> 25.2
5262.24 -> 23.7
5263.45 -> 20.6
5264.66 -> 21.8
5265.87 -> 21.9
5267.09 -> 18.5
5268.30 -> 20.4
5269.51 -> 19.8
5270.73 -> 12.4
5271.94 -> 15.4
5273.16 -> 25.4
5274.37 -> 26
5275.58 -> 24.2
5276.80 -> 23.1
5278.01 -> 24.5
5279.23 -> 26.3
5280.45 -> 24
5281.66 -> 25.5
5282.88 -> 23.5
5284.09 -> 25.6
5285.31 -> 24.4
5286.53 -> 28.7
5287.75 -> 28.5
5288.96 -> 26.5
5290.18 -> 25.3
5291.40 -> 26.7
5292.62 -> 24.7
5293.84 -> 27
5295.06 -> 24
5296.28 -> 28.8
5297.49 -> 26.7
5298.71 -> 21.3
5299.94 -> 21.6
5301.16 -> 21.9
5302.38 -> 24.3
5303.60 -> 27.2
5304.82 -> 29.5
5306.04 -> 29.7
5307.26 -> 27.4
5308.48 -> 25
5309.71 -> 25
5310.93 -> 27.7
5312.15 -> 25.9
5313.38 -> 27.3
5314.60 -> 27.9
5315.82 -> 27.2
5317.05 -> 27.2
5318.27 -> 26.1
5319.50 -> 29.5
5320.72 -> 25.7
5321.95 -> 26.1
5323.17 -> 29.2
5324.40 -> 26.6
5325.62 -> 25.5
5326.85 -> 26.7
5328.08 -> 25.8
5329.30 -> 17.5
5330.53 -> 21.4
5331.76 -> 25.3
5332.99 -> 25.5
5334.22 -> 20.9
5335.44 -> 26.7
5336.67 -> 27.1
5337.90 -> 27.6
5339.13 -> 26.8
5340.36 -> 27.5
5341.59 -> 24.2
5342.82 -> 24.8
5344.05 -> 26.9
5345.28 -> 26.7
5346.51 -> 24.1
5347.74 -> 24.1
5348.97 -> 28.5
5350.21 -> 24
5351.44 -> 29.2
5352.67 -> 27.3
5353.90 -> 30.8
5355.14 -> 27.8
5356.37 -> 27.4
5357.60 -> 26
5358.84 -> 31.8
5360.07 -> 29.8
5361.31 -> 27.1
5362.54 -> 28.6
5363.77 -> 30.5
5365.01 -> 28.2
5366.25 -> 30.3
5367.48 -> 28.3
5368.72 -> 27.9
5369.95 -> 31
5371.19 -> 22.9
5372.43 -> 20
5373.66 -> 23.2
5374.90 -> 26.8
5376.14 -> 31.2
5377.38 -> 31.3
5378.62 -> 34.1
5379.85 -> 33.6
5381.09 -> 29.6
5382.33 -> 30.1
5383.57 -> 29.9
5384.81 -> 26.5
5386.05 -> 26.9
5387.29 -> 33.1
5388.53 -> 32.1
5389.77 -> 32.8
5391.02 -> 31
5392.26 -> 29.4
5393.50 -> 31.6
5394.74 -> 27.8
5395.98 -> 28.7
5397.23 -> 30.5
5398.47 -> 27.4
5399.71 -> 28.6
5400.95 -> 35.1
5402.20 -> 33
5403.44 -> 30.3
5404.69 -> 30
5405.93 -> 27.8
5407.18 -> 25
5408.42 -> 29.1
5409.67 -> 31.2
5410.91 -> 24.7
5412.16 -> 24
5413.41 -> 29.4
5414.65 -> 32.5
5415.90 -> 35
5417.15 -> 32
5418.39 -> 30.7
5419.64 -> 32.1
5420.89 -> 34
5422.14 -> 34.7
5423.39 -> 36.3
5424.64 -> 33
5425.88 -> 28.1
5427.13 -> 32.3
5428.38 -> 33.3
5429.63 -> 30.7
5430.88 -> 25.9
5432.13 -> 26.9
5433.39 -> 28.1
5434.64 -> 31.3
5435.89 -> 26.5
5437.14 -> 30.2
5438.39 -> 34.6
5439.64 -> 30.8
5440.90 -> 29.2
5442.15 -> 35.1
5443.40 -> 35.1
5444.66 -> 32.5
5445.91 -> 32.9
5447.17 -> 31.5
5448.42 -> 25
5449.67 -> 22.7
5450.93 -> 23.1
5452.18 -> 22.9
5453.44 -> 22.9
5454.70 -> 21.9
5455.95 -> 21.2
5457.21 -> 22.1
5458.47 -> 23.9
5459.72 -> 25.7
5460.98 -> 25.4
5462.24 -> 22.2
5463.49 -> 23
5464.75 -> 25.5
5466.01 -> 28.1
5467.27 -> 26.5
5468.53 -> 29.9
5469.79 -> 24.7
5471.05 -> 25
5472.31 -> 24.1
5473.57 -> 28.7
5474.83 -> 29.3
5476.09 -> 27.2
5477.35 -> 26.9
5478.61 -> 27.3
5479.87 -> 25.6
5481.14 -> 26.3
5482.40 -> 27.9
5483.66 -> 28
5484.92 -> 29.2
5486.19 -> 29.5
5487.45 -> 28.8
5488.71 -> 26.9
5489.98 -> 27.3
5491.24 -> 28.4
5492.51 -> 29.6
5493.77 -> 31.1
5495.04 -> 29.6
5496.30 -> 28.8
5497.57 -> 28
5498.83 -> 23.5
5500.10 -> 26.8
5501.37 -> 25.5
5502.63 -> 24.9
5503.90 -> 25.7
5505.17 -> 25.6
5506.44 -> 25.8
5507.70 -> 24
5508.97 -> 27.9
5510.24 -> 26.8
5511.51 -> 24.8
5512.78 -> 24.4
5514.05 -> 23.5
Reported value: 1.32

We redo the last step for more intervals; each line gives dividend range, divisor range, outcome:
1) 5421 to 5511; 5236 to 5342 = 1.19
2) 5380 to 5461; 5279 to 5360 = 1.17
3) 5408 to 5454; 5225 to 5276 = 1.39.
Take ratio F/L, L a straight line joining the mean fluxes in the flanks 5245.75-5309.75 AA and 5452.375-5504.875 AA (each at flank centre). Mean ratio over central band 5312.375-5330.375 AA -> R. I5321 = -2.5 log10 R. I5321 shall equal -0.07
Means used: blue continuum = 24.1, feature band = 26.2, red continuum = 26.4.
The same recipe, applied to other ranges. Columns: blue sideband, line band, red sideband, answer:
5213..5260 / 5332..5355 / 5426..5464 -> -0.023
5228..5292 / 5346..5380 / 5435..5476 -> -0.103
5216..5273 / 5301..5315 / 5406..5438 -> -0.045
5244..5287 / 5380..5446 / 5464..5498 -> -0.163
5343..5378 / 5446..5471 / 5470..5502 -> 0.112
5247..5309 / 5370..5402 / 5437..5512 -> -0.146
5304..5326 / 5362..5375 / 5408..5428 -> 0.085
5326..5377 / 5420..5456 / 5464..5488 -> -0.096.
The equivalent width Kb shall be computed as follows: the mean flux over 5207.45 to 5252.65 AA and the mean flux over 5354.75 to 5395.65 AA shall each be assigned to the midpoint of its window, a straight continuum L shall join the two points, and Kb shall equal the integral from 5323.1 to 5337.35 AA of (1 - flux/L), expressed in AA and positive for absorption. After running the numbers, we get 1.2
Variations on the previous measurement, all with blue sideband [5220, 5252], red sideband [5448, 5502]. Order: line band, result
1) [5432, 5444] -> -2.4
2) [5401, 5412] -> -1.5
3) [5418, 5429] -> -3.0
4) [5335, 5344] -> -0.5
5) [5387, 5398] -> -2.3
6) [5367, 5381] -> -1.7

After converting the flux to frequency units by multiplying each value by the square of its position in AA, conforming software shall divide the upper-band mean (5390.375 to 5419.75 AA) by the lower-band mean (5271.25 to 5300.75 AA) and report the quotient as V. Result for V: 1.26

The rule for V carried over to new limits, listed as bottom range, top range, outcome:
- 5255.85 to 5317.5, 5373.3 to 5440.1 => 1.28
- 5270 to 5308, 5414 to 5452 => 1.31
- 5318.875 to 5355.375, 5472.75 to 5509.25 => 1.11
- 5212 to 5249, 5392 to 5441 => 1.39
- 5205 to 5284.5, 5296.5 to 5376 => 1.23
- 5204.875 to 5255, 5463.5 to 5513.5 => 1.36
